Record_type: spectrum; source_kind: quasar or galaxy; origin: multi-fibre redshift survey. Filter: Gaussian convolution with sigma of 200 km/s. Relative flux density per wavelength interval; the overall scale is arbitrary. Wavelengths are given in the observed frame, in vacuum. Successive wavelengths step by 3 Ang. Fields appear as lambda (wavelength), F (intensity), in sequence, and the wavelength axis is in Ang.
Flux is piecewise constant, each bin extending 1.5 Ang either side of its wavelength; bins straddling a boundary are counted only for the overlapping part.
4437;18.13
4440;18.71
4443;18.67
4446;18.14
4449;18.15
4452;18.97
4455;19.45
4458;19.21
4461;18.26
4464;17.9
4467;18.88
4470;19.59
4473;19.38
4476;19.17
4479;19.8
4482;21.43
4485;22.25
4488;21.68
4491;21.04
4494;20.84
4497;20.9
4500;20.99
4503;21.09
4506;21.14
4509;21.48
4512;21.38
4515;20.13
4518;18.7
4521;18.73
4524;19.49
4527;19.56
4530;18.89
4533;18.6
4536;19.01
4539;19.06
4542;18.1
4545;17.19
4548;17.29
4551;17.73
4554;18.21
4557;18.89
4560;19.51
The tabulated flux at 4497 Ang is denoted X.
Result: 20.9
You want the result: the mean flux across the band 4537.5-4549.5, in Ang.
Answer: 17.9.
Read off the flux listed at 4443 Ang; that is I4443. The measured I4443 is 18.67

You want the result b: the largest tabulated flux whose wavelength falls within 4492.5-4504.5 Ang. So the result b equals 21.09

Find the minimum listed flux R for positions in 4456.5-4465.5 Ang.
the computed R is 17.9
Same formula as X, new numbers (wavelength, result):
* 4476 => 19.17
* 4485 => 22.25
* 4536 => 19.01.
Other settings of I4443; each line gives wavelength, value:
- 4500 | 20.99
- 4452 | 18.97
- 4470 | 19.59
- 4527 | 19.56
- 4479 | 19.8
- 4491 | 21.04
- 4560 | 19.51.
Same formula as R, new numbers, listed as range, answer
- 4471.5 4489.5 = 19.17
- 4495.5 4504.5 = 20.9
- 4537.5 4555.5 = 17.19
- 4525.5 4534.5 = 18.6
